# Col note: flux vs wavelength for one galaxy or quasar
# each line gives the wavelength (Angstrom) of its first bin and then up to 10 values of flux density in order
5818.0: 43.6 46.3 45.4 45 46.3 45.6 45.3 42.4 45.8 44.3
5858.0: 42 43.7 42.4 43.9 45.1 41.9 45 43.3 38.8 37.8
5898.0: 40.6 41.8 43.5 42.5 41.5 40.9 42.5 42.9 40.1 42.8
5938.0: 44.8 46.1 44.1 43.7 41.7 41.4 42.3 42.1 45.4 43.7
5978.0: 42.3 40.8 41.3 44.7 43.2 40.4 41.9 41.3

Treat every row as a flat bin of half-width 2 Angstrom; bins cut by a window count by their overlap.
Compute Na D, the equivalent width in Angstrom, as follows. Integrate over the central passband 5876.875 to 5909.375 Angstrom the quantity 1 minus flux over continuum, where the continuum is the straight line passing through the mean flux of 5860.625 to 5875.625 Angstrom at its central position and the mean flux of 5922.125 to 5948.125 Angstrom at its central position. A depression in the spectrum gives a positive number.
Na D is 1.5 Angstrom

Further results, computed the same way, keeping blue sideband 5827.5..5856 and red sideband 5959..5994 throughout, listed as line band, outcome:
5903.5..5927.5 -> 0.8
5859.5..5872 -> 0.4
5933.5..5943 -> -0.3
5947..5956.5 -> 0.1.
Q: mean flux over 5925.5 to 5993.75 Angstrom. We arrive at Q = 43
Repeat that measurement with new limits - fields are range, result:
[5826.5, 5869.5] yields 44.3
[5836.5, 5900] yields 43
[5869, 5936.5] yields 42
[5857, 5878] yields 43.3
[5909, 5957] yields 42.8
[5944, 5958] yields 42.9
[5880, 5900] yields 41.1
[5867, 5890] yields 43.3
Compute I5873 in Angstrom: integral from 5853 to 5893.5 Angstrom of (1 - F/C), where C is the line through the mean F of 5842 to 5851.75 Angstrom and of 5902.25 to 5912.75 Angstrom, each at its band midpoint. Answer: 0.7 Angstrom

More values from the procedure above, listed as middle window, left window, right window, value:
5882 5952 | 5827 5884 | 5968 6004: 1.9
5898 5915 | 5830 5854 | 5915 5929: 0.1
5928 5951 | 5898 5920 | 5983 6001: -0.8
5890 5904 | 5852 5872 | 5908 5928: 0.9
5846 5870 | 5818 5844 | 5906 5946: 0.6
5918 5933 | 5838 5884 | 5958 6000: 0.5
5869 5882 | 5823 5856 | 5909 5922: -0.1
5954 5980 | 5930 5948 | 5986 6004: 0.2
